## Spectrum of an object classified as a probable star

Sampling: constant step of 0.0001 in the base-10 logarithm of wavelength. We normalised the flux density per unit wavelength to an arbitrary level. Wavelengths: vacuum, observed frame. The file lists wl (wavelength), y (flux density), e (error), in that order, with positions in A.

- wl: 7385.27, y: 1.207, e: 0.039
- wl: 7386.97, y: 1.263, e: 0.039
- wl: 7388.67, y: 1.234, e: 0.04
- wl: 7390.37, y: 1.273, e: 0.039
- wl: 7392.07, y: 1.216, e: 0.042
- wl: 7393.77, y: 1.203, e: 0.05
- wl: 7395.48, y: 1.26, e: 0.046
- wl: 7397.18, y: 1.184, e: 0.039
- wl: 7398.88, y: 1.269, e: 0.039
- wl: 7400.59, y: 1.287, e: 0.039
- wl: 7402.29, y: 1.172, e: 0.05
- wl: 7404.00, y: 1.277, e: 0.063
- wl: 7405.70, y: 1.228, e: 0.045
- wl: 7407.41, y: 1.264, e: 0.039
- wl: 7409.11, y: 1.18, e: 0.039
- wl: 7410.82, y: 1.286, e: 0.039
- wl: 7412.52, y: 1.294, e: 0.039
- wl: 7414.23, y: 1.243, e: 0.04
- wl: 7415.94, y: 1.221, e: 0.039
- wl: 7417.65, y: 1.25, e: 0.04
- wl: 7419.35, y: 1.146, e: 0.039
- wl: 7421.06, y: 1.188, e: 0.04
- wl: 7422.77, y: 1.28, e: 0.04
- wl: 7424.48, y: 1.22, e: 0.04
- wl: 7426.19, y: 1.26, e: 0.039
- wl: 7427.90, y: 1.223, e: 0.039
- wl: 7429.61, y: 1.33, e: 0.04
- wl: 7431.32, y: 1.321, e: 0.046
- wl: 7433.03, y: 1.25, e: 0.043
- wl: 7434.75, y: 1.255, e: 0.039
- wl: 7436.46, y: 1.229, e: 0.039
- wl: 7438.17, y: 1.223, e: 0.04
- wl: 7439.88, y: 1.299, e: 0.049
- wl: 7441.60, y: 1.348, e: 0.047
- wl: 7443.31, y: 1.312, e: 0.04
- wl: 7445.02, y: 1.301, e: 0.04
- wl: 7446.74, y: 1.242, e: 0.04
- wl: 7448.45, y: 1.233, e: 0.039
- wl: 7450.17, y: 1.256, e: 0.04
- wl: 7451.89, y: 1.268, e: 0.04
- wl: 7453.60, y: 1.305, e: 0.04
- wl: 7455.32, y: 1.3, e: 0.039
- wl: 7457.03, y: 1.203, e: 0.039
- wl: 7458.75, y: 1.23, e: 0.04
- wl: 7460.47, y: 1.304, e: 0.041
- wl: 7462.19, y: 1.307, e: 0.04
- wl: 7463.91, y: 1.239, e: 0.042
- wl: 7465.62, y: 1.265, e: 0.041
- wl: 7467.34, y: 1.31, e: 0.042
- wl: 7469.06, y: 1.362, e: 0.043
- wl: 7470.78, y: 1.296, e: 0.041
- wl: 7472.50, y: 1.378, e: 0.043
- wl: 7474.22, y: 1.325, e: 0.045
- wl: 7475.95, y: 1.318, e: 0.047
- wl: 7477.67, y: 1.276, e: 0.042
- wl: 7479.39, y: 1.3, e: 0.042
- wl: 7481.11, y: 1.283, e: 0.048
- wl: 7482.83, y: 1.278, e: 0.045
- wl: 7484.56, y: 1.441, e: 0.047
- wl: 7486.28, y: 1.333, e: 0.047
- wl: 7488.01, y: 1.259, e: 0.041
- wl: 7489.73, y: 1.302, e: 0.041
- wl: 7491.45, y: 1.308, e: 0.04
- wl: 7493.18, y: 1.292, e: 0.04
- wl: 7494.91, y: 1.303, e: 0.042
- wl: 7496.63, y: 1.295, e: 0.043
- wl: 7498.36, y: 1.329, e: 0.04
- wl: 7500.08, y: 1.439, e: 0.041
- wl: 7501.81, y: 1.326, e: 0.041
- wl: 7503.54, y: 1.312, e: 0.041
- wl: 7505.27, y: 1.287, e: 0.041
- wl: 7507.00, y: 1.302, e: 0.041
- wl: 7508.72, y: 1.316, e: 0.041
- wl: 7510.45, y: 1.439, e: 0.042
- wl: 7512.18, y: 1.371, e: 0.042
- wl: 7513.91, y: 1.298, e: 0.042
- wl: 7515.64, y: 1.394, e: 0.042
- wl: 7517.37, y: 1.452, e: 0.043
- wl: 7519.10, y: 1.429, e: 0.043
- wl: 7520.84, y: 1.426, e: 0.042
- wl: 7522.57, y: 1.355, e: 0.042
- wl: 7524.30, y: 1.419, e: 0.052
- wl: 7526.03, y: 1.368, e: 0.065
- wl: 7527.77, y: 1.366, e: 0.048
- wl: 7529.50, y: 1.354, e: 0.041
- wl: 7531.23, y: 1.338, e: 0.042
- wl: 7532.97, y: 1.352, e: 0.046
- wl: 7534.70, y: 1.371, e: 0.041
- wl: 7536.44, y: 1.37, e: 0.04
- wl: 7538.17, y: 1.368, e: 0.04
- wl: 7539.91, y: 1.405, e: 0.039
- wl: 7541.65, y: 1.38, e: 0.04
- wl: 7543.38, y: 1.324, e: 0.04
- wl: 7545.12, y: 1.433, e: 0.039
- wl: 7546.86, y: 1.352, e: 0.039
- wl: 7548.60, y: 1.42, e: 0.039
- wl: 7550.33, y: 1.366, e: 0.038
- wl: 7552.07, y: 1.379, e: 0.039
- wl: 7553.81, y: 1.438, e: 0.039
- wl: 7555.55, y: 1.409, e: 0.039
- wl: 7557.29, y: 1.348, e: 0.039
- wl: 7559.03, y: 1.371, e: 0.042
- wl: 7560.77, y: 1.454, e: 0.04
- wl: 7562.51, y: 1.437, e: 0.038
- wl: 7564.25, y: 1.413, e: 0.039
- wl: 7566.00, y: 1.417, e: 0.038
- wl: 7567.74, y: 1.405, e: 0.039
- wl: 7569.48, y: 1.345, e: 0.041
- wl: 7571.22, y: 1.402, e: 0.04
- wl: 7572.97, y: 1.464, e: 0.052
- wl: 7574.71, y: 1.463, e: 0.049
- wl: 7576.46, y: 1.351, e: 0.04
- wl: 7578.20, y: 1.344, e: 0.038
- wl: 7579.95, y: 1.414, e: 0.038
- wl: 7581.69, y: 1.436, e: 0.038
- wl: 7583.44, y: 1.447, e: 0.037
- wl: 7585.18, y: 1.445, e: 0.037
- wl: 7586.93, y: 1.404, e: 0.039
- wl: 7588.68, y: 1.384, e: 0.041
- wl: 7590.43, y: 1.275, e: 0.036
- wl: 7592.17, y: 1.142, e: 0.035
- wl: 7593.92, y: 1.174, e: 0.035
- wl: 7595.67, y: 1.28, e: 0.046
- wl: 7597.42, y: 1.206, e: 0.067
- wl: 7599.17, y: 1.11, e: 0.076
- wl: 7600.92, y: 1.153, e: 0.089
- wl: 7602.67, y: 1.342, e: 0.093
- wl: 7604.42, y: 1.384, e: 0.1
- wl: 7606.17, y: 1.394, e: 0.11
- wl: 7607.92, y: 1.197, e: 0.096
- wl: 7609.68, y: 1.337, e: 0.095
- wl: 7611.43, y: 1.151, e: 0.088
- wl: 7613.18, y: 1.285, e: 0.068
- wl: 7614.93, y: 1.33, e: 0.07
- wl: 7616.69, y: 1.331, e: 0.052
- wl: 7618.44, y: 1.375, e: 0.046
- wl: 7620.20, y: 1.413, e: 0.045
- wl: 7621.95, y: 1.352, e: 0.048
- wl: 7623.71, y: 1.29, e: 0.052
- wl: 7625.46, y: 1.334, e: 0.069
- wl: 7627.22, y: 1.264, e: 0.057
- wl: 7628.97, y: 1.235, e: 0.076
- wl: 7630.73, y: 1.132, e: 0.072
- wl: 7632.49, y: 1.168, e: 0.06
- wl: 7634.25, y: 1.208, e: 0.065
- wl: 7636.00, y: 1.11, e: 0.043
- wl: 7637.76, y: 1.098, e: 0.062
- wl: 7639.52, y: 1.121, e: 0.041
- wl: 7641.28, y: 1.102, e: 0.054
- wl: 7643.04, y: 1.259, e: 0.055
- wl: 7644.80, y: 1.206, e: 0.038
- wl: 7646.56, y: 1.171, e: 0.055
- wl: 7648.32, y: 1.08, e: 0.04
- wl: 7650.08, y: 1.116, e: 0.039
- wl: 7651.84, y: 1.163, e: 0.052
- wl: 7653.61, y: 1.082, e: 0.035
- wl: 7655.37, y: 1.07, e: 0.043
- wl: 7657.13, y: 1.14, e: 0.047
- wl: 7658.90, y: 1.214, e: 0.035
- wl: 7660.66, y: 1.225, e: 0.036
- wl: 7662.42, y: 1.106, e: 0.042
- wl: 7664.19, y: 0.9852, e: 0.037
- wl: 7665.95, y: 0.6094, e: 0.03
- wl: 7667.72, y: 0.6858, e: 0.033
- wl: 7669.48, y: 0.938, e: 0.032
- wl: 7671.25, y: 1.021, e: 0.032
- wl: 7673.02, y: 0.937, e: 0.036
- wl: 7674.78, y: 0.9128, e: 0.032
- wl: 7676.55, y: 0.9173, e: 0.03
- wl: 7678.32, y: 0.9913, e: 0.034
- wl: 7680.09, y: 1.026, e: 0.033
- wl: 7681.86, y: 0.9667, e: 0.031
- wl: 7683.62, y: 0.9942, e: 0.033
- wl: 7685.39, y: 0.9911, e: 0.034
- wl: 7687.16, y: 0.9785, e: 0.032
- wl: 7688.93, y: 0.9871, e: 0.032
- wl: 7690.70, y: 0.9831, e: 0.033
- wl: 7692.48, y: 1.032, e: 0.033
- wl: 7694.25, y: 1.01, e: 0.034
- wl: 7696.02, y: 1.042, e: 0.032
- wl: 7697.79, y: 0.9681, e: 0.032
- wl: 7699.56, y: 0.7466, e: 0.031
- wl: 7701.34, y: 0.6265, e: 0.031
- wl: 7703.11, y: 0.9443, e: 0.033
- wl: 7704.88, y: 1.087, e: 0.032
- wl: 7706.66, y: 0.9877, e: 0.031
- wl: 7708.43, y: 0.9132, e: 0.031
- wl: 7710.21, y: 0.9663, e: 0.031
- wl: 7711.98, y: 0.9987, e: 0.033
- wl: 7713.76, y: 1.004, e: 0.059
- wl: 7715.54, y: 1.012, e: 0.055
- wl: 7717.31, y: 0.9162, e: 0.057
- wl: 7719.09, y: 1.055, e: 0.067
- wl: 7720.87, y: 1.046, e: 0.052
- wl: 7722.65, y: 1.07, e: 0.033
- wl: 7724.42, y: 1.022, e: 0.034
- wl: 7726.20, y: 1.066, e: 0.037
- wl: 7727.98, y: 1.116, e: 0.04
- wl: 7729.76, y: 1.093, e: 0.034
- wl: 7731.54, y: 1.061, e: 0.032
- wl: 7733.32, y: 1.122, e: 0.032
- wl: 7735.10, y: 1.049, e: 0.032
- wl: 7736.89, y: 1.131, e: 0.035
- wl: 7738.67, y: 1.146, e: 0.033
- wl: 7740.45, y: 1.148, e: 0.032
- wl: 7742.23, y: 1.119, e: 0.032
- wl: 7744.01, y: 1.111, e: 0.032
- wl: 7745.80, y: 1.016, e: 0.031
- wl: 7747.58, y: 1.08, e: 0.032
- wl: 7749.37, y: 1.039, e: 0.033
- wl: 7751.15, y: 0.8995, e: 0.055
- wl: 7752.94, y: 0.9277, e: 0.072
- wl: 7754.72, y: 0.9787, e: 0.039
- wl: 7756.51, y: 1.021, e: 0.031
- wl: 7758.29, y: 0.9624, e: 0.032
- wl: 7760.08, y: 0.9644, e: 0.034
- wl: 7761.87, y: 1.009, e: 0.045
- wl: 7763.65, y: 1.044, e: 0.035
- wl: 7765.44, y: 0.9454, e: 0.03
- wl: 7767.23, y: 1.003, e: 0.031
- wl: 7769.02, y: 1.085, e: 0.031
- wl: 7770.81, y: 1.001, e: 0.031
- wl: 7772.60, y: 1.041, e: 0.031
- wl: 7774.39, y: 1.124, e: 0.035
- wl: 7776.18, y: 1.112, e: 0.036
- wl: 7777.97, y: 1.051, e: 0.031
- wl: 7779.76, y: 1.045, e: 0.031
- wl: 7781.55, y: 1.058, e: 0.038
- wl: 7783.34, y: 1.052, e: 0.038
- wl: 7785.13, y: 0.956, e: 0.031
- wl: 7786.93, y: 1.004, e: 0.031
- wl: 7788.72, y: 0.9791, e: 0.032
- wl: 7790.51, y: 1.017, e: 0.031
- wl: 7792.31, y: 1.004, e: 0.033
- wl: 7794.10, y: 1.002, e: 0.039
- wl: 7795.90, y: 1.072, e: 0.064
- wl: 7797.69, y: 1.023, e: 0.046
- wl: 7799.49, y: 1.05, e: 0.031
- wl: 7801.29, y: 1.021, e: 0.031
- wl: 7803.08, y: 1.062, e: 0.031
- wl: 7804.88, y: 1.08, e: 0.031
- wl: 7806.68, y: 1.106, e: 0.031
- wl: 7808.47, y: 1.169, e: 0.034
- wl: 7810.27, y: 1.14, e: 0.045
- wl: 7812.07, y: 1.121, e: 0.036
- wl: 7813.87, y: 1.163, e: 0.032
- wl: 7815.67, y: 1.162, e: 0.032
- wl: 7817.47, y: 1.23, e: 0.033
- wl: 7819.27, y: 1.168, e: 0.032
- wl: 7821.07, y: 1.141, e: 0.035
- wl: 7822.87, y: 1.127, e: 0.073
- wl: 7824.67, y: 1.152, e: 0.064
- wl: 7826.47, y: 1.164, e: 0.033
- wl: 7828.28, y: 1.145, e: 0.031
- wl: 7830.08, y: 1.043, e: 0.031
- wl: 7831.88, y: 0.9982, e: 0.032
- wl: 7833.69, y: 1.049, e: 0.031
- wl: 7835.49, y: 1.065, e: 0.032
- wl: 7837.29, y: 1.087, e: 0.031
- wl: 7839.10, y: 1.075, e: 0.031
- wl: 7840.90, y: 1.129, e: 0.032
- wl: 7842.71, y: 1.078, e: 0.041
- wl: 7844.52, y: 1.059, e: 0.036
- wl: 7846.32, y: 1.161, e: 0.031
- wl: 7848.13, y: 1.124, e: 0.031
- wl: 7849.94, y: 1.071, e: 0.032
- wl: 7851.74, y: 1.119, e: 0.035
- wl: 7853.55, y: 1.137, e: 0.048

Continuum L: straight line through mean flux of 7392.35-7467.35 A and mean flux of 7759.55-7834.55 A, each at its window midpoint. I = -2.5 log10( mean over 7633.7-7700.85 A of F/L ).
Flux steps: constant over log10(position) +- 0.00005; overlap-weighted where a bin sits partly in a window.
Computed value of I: 0.11 mag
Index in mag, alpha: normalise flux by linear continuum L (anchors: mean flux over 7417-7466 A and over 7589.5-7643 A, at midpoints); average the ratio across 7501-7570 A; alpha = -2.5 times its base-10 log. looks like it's -0.104 mag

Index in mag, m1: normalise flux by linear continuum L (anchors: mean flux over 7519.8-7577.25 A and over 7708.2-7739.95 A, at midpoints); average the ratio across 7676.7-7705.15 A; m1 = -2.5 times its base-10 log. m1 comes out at 0.16 mag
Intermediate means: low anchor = 1.39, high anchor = 1.05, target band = 0.957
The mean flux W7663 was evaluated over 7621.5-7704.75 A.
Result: 1.05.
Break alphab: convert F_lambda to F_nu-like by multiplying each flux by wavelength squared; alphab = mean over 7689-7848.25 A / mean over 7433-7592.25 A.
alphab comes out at 0.83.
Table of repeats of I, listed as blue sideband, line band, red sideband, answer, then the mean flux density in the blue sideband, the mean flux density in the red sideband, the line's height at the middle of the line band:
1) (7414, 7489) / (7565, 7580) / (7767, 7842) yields -0.16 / 1.28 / 1.08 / 1.21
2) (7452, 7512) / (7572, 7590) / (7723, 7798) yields -0.16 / 1.31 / 1.04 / 1.21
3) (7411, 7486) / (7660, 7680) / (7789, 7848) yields 0.24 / 1.28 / 1.09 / 1.17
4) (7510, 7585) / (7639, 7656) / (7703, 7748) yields 0.06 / 1.39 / 1.05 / 1.2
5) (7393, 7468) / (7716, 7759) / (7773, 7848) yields 0.07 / 1.26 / 1.08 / 1.12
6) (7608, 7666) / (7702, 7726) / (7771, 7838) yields 0.14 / 1.19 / 1.08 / 1.14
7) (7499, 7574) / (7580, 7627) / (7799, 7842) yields 0.01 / 1.38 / 1.11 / 1.32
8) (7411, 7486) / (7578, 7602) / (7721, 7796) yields -0.11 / 1.28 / 1.04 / 1.17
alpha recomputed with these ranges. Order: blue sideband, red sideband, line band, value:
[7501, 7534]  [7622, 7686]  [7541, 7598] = -0.10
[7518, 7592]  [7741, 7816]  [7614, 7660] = 0.05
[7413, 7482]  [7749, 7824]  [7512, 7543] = -0.13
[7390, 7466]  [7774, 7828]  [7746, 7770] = 0.11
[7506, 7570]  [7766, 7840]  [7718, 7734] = 0.09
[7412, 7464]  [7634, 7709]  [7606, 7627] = -0.22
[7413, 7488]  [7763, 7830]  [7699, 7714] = 0.22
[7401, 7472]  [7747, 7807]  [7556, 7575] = -0.20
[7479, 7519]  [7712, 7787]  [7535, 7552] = -0.08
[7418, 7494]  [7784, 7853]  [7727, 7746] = 0.03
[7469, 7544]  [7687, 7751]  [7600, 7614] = -0.08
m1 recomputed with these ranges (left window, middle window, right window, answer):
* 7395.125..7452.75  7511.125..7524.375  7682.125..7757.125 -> -0.18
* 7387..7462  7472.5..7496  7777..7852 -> -0.07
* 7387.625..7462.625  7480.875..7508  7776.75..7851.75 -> -0.08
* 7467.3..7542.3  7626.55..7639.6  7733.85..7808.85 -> 0.03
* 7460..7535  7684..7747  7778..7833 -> 0.14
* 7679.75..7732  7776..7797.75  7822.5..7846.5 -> 0.03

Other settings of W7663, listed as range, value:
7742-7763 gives 1.01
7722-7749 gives 1.09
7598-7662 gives 1.22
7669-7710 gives 0.957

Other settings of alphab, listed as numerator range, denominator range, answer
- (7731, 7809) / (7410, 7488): 0.89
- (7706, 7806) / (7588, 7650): 0.87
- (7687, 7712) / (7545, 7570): 0.70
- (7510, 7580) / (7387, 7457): 1.15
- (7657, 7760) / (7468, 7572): 0.77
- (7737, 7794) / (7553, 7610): 0.80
